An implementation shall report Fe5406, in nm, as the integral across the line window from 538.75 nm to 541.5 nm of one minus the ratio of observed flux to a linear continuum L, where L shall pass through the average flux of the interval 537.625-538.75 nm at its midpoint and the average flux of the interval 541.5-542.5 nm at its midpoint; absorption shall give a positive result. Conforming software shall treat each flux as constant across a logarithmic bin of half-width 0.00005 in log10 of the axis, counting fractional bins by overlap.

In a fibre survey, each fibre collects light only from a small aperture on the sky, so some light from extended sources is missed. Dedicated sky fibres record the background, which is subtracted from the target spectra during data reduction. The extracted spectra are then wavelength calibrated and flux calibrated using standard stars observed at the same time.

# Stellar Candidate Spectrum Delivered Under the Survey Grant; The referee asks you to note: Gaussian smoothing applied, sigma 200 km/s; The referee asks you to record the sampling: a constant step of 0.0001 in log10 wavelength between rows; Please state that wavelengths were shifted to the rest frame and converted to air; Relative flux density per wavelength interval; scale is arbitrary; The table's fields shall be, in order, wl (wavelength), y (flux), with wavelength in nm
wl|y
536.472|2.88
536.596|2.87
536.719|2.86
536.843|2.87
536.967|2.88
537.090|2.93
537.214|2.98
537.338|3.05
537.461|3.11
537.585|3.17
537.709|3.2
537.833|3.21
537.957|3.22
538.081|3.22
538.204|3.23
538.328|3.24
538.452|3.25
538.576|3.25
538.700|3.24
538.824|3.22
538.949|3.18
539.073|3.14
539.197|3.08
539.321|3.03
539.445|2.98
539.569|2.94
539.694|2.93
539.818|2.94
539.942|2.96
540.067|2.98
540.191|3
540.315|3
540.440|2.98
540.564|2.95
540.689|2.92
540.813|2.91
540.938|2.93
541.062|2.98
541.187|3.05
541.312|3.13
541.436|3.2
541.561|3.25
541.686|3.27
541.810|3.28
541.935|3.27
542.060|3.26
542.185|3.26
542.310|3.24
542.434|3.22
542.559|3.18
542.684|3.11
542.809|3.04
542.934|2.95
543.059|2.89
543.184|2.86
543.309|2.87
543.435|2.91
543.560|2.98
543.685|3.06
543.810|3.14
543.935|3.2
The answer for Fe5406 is 0.189 nm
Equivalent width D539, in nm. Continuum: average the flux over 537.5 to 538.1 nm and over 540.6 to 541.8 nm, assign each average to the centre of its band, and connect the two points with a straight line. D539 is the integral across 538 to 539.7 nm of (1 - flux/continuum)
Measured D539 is 0.01 nm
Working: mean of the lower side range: 3.19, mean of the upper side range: 3.08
